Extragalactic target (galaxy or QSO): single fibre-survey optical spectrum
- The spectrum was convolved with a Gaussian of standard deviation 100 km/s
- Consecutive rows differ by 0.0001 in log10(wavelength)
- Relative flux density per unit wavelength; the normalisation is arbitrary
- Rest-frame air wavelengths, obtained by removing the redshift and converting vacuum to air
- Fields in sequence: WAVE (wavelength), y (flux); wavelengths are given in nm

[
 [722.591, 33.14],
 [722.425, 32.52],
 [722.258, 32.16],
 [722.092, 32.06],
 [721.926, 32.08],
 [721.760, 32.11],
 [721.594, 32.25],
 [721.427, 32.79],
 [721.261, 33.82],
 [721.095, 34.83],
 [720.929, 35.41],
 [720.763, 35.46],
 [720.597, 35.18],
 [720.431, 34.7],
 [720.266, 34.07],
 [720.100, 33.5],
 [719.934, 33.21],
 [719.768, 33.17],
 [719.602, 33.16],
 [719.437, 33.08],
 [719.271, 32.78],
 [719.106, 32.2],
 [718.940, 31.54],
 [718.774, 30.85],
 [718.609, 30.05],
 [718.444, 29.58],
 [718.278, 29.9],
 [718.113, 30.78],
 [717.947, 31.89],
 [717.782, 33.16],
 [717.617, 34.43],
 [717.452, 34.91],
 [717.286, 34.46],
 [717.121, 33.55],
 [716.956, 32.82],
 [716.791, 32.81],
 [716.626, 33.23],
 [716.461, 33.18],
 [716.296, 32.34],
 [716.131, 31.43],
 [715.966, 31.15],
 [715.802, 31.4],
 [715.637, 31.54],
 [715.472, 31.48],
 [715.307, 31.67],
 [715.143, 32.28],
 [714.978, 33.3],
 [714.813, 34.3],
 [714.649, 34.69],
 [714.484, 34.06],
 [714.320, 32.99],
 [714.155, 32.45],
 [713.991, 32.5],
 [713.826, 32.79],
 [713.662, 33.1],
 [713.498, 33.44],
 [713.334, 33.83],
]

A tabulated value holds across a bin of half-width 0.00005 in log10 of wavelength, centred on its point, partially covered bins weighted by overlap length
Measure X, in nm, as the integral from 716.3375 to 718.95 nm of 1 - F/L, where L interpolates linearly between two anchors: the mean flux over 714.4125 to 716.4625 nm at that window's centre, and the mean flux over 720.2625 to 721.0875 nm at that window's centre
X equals 0.09 nm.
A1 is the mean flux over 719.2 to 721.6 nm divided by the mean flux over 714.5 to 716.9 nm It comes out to 1.0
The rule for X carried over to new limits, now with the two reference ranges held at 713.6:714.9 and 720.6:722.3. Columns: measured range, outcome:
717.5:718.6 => 0.058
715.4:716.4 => 0.053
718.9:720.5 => 0.011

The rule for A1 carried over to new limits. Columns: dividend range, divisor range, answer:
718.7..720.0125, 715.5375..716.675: 1.02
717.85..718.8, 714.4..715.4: 0.92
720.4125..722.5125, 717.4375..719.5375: 1.05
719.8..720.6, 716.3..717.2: 1.03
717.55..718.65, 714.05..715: 0.93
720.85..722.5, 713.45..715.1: 0.99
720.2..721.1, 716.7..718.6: 1.08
